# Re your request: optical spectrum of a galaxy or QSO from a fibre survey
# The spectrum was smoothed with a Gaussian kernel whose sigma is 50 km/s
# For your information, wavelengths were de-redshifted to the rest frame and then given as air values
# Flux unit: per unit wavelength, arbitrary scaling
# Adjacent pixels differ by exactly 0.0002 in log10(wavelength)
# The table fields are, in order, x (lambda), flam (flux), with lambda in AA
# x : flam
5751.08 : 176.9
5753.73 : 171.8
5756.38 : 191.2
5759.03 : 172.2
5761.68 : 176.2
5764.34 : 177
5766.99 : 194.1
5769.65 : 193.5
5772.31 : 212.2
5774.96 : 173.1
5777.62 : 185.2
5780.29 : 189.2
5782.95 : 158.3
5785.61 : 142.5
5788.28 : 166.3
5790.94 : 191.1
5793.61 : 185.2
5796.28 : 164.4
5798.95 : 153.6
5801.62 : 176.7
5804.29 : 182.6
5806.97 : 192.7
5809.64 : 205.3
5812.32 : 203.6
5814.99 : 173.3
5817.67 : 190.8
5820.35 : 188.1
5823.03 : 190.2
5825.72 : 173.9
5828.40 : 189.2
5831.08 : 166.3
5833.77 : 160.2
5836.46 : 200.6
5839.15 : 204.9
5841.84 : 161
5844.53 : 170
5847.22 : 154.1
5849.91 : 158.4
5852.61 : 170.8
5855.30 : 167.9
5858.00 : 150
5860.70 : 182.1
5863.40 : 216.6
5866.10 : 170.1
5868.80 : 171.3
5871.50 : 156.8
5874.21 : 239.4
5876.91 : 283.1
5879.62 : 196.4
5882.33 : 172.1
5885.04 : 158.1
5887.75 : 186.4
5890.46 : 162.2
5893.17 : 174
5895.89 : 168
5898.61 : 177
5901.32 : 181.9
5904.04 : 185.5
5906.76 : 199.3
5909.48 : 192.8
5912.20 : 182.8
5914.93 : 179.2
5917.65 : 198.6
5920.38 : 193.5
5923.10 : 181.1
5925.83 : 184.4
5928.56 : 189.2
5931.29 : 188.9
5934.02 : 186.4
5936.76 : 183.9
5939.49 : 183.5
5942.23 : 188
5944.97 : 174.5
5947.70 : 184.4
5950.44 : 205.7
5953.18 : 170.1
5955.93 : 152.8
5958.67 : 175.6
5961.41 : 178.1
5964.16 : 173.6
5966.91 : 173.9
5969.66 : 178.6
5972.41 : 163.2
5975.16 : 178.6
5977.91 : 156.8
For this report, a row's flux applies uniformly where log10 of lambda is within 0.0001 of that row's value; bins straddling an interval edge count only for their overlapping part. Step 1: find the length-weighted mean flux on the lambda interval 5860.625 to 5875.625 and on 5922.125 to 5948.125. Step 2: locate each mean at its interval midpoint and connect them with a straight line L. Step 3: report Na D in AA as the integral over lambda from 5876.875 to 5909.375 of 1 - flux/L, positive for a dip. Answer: 0.86 AA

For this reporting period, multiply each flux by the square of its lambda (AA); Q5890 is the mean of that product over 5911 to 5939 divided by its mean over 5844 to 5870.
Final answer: 1.1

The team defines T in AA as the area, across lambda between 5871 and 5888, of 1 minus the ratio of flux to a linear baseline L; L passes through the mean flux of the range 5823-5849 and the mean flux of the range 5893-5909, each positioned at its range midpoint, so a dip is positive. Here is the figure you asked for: -2.1 AA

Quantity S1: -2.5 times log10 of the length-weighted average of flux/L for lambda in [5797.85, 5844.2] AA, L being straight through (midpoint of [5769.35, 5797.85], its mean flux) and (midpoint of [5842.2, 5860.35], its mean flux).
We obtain -0.08 mag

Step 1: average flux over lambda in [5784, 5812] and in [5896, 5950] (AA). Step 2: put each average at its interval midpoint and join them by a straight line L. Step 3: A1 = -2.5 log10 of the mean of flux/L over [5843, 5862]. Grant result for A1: 0.10 mag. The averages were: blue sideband 177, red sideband 186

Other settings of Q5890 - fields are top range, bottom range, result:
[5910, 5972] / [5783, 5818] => 1.07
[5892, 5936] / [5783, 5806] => 1.13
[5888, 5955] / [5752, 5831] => 1.06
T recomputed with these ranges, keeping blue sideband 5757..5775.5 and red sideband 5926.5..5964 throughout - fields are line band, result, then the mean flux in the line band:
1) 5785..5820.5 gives 1.0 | 180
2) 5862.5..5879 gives -2.0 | 206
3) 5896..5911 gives -0.3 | 186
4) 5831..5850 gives 1.1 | 173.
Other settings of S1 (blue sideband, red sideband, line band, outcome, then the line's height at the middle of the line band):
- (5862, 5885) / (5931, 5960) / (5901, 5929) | 0.00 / 188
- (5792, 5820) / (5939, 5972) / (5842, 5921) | -0.01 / 180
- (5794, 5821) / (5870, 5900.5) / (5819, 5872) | 0.06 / 186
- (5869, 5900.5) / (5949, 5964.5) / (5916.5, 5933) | -0.05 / 181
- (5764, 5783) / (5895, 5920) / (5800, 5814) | -0.02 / 187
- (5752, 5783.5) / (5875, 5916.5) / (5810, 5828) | -0.02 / 185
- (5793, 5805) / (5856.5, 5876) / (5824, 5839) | -0.01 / 178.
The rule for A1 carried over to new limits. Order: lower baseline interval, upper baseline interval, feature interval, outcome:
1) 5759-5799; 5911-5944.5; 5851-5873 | 0.06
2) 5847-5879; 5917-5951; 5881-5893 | 0.10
